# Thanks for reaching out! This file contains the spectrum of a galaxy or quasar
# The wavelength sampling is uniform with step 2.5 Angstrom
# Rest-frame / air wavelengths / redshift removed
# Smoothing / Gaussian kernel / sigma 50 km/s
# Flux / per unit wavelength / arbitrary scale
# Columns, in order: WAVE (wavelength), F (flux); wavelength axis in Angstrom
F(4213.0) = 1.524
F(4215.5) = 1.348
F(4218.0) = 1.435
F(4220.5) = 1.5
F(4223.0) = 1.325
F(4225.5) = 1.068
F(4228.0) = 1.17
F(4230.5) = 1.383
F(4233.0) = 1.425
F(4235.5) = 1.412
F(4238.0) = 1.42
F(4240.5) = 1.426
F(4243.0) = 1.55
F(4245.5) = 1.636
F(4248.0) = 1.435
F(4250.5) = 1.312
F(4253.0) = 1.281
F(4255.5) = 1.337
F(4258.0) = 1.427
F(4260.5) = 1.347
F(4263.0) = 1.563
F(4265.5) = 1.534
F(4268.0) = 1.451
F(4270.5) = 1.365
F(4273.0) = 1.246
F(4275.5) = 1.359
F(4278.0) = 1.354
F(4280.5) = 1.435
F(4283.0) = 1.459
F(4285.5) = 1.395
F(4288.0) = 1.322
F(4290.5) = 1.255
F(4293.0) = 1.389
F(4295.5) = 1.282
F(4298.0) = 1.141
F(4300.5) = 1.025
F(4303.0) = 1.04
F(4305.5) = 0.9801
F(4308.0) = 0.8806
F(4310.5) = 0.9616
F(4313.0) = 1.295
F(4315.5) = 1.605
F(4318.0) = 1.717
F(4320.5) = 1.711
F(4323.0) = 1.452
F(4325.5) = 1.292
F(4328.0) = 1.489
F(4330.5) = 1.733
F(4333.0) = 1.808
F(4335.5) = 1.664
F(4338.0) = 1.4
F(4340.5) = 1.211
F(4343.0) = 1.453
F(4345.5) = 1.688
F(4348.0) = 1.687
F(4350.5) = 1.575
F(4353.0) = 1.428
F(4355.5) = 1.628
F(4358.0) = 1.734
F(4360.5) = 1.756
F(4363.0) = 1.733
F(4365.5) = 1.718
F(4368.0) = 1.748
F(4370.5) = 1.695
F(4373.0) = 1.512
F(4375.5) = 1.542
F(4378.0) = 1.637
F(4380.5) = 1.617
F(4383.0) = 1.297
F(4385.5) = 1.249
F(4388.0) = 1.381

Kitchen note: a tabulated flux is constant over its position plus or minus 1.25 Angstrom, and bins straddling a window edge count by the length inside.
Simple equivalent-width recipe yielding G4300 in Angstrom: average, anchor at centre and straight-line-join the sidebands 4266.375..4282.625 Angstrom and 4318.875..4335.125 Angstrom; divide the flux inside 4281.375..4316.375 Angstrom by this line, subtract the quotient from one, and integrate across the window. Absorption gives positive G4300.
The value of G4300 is 6.1 Angstrom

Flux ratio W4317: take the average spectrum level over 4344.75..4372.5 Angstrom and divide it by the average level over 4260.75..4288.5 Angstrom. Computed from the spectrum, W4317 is 1.18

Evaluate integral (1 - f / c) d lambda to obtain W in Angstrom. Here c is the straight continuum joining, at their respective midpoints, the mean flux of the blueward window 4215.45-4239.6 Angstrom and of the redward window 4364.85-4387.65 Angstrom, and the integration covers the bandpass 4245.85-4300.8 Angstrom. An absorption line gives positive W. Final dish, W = 1.9 Angstrom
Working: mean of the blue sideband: 1.35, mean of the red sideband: 1.55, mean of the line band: 1.36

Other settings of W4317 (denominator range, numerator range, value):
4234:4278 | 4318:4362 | 1.11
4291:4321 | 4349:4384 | 1.30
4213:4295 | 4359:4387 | 1.15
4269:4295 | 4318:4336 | 1.18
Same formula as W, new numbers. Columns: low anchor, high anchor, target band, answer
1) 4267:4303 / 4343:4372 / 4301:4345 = 3.1 Angstrom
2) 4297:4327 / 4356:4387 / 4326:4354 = -2.6 Angstrom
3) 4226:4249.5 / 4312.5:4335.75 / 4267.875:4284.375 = 1.3 Angstrom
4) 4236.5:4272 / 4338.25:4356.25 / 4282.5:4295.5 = 1.0 Angstrom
